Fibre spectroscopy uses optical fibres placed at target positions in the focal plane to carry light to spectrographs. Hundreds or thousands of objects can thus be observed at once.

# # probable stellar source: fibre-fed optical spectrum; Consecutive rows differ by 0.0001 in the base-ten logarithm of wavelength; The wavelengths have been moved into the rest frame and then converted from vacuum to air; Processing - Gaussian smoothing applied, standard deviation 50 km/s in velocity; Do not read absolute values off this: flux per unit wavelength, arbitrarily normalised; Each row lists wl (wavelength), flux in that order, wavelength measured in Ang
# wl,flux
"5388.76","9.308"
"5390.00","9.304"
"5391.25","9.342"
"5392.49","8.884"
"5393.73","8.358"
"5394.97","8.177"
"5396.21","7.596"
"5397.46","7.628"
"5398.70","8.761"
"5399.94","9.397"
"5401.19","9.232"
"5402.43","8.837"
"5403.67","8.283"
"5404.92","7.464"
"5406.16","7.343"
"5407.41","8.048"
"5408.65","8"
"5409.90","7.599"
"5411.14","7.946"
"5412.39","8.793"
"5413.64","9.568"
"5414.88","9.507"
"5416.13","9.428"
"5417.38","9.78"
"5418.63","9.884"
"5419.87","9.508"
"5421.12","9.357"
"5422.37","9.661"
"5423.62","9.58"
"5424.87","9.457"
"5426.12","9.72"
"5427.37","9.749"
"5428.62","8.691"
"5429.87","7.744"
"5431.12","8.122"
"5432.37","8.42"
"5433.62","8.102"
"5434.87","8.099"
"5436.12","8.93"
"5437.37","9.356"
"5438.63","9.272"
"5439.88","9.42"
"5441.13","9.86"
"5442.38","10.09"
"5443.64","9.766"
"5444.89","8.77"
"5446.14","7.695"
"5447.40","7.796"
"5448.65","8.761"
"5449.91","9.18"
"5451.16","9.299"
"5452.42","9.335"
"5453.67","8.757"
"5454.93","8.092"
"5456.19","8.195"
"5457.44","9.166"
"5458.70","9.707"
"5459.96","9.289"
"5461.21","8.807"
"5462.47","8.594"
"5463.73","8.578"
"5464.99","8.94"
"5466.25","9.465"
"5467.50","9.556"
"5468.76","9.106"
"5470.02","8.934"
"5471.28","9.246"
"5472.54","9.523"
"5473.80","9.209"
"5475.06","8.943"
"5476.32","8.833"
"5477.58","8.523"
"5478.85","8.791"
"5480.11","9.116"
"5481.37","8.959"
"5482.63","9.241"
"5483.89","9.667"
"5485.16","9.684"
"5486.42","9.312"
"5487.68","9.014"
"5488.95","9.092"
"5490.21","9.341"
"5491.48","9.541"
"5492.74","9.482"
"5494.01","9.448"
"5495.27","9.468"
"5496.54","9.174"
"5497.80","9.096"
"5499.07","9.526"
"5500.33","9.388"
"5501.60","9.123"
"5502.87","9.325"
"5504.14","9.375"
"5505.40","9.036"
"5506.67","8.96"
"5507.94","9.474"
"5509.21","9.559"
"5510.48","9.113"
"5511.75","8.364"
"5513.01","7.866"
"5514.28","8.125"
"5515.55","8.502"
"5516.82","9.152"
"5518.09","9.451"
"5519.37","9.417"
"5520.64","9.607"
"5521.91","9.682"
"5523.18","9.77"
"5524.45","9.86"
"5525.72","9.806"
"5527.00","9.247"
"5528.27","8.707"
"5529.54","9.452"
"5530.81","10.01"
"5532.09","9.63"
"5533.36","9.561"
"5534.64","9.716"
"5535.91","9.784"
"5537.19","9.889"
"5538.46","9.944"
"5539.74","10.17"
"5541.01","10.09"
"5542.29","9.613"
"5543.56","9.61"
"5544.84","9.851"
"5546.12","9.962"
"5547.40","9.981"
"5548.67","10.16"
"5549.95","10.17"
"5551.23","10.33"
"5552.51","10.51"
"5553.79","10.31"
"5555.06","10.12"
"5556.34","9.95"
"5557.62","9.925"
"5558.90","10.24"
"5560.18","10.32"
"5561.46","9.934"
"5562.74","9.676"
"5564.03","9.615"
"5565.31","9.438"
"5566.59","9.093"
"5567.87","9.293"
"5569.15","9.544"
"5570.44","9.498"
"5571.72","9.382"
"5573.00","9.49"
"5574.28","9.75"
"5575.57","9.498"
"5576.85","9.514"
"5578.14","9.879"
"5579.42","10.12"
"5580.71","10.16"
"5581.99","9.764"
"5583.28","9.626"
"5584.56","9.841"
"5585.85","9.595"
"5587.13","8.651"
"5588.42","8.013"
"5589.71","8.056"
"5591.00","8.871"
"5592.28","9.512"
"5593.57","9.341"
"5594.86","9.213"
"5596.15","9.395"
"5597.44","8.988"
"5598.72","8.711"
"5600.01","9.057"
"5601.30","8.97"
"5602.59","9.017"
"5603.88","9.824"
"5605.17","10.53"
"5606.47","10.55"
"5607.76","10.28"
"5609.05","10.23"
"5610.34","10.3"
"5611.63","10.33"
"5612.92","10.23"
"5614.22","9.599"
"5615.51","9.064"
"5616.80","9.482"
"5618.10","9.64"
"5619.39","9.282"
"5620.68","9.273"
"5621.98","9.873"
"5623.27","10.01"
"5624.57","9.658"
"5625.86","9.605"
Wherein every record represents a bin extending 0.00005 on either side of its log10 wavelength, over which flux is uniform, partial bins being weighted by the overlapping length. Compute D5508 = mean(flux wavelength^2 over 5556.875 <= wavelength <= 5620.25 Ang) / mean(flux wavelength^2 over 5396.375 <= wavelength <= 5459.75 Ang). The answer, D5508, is 1.1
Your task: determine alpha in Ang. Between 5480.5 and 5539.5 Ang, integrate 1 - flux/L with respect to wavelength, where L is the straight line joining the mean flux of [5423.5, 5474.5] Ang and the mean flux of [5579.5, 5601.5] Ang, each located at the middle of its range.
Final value -1.7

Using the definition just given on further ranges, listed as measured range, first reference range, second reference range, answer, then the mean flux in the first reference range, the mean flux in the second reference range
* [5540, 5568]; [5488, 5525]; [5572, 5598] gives -1.89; 9.21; 9.36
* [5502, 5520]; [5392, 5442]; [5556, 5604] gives 0.36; 8.8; 9.43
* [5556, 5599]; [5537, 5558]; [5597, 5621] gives 1.70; 10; 9.66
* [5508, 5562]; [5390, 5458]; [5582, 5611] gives -2.70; 8.82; 9.4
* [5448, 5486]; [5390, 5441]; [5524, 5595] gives 0.23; 8.79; 9.67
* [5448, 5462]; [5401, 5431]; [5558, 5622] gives 0.10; 8.87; 9.55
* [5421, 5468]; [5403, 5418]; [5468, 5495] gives -0.84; 8.48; 9.2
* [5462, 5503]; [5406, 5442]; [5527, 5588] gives 0.53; 8.96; 9.76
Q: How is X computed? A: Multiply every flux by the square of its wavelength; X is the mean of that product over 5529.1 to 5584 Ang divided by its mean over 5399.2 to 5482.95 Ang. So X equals 1.15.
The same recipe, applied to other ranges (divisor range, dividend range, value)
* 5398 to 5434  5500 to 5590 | 1.13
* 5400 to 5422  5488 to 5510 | 1.10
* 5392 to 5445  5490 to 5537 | 1.09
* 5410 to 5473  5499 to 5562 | 1.10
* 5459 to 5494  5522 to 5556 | 1.10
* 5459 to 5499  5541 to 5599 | 1.08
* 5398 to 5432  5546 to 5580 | 1.17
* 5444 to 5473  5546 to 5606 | 1.12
